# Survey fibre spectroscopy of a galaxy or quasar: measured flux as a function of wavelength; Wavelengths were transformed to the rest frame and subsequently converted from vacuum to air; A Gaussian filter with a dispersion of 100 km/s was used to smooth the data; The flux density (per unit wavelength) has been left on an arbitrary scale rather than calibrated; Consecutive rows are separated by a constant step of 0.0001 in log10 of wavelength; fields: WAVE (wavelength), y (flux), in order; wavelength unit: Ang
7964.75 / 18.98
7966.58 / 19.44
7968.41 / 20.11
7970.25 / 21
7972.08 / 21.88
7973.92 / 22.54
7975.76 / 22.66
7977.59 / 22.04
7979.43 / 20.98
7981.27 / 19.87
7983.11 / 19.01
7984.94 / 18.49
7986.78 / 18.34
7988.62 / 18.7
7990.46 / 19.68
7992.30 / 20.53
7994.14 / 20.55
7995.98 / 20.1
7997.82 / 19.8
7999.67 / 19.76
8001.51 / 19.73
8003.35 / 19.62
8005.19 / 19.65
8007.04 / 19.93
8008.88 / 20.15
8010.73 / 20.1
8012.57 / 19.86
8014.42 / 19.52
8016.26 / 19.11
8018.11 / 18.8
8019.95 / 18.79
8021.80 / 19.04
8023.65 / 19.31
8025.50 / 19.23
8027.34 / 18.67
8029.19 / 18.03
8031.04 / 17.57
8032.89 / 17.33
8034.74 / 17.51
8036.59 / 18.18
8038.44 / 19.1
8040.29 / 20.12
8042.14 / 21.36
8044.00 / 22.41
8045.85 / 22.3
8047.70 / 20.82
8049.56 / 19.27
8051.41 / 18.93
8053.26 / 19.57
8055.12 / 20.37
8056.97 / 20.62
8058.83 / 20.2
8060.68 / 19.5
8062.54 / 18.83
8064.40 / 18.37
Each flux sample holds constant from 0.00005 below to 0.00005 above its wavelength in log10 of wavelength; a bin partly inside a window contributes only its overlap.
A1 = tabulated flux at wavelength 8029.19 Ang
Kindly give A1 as 18.03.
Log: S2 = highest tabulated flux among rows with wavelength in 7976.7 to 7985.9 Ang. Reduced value 22.04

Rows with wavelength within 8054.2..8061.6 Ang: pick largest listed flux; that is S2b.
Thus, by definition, 20.62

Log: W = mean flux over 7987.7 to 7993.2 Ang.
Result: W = 19.6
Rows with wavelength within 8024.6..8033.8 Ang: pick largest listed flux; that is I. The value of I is 19.23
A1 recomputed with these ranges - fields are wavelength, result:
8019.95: 18.79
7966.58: 19.44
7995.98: 20.1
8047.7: 20.82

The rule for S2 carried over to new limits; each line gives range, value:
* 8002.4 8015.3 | 20.15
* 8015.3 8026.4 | 19.31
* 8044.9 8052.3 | 22.3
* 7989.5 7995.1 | 20.55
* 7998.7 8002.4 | 19.76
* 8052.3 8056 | 20.37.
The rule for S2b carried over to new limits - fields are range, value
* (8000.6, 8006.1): 19.73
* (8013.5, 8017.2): 19.52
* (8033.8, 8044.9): 22.41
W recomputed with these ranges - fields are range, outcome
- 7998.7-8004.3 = 19.7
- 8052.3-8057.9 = 20.2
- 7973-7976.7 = 22.6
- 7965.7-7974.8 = 21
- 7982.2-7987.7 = 18.6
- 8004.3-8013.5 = 19.9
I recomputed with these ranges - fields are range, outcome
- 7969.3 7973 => 21.88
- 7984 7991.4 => 19.68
